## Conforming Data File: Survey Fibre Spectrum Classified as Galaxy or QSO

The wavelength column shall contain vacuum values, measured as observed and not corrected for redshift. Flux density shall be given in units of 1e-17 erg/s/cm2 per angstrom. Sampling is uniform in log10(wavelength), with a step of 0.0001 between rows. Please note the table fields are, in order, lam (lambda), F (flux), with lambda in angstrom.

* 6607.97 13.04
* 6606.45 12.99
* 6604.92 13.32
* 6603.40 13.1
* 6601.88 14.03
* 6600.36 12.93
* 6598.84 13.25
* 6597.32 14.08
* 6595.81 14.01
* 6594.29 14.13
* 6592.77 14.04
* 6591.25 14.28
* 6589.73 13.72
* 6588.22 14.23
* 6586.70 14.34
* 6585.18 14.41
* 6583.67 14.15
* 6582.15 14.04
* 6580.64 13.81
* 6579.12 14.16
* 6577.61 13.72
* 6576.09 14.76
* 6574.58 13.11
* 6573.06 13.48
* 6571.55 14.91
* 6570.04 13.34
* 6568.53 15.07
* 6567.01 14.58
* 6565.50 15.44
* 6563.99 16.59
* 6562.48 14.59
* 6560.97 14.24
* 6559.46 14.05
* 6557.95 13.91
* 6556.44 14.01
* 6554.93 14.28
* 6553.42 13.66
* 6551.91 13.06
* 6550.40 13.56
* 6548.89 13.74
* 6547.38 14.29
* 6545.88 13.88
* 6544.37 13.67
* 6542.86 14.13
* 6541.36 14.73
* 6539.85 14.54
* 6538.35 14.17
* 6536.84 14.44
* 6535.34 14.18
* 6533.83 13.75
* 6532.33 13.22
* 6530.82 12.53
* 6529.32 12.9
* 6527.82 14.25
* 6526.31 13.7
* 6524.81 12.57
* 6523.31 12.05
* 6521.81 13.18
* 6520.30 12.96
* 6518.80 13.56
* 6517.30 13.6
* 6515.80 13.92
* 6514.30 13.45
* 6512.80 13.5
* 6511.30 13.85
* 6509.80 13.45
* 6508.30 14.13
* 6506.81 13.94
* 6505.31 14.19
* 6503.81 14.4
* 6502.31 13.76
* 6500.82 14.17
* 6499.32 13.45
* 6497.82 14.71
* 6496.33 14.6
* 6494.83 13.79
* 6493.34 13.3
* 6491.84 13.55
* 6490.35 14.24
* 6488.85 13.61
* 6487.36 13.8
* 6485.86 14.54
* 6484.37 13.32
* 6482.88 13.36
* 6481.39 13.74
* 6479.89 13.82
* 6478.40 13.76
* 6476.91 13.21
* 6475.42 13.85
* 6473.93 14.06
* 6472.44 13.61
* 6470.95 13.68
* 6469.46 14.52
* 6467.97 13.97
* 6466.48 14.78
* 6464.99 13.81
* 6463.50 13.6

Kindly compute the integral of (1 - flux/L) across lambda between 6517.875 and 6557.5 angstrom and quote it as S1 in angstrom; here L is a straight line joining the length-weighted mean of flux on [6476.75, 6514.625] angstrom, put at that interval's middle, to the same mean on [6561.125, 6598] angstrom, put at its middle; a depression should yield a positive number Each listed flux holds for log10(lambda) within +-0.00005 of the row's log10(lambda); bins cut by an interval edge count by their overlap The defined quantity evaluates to 1.2 angstrom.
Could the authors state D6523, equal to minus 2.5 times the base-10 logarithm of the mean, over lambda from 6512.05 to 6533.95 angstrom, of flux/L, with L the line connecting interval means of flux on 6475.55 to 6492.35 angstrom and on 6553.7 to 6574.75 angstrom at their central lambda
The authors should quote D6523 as 0.06 mag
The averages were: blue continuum 13.7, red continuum 14.4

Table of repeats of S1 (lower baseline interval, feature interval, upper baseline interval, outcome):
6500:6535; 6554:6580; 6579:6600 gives -0.92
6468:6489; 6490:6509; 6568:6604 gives -0.26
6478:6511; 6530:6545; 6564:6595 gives 0.15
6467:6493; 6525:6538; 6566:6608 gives 0.25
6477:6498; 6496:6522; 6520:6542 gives -0.26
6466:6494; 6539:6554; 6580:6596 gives 0.07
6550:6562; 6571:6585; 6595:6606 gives -0.33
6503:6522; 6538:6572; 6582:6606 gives -1.20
